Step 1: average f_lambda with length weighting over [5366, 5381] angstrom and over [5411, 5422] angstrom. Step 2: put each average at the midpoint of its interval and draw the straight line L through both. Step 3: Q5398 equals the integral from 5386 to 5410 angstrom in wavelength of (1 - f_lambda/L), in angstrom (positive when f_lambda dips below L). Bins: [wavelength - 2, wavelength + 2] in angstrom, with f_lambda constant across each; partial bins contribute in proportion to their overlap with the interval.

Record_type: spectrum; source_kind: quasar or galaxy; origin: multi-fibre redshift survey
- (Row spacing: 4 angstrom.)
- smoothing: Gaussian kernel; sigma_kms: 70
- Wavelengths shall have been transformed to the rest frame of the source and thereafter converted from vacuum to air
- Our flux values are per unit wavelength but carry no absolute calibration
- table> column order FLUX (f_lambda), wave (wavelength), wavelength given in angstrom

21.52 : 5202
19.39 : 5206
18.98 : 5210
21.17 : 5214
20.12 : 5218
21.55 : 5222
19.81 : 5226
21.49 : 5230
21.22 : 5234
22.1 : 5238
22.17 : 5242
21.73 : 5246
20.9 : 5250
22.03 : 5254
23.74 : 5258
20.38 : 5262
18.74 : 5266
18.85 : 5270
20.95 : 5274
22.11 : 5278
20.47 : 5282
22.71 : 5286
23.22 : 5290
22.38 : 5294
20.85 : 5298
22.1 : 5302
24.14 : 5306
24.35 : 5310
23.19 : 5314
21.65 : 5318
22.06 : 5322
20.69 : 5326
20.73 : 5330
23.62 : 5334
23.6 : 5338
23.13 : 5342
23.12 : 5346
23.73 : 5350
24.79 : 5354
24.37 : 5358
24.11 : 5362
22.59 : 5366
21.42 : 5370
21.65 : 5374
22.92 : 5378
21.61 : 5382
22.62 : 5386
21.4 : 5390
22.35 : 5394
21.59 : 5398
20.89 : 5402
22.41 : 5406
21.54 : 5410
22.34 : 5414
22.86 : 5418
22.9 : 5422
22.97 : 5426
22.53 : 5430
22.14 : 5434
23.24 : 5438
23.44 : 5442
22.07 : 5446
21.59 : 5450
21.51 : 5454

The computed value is 0.6 angstrom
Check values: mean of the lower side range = 22.1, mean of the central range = 21.8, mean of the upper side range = 22.6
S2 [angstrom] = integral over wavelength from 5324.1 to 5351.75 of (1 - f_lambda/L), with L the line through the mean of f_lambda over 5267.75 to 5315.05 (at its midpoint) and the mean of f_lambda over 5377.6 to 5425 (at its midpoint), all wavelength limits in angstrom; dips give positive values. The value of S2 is -0.7 angstrom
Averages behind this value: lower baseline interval 22.1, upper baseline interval 22.1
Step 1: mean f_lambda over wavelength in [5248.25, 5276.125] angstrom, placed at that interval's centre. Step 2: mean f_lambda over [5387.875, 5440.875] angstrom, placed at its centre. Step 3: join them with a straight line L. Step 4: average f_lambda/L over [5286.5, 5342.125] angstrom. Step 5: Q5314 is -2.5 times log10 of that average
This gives -0.061 mag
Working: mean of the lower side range 20.8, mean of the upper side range 22.3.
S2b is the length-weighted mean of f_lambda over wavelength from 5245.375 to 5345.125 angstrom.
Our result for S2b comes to 21.9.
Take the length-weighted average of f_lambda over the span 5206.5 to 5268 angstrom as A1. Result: 21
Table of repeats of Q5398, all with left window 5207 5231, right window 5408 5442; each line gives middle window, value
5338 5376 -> -2.3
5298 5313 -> -1.3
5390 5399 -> 0.2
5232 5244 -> -0.7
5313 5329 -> -0.2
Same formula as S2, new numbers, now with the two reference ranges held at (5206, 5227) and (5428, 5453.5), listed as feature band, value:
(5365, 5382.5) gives -0.2 angstrom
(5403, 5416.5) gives 0.1 angstrom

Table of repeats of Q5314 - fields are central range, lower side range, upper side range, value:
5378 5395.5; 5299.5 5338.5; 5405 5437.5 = 0.021 mag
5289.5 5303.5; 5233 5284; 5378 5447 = -0.028 mag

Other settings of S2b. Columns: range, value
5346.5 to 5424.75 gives 22.5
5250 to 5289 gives 21.2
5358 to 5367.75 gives 23.6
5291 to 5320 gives 22.7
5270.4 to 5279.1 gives 21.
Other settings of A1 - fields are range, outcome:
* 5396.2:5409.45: 21.6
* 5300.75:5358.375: 23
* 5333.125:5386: 23.1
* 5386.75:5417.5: 21.9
